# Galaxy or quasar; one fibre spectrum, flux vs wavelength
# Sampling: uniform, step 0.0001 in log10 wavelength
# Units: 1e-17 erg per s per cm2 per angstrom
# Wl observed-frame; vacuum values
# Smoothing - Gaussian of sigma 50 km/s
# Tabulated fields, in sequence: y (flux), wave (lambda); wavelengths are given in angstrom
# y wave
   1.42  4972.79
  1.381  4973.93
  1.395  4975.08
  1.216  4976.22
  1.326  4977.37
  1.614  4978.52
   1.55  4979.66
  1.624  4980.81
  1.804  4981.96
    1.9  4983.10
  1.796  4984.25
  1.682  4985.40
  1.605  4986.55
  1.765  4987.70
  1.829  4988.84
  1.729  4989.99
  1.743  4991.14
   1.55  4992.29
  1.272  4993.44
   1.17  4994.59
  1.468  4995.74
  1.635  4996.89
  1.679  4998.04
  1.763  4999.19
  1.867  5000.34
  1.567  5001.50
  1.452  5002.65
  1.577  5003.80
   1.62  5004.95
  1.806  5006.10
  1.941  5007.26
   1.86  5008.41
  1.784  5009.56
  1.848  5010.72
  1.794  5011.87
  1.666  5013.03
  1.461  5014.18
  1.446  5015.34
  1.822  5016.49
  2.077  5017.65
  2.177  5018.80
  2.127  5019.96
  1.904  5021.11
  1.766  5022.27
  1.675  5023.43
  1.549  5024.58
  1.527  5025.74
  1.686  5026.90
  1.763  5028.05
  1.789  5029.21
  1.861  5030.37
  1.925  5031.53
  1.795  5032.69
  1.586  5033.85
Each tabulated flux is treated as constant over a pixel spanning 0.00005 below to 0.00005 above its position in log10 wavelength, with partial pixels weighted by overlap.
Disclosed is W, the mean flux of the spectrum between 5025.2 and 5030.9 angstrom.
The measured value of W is 1.73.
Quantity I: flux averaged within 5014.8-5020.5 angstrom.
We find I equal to 1.93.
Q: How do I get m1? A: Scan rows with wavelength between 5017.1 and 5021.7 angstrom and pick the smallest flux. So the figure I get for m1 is 1.904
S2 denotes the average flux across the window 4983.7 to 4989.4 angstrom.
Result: 1.74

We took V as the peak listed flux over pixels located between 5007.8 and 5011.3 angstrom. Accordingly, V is 1.86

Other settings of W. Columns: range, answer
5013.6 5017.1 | 1.58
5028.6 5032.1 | 1.85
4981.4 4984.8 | 1.84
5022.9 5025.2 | 1.61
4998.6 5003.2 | 1.66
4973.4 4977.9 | 1.33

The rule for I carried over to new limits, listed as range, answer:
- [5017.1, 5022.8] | 2.01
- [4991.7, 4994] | 1.41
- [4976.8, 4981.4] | 1.53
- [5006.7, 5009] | 1.9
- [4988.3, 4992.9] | 1.71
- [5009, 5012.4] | 1.81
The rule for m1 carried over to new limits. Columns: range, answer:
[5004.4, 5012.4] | 1.62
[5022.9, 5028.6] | 1.527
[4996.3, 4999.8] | 1.635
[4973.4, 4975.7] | 1.381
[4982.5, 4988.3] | 1.605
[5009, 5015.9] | 1.446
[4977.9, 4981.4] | 1.55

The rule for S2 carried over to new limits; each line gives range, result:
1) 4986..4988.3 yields 1.69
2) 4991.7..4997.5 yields 1.42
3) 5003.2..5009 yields 1.76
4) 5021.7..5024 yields 1.72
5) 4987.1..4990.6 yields 1.78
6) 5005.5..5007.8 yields 1.87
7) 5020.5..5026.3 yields 1.69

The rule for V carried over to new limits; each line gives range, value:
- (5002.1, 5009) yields 1.941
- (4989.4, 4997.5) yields 1.743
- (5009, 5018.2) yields 2.077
